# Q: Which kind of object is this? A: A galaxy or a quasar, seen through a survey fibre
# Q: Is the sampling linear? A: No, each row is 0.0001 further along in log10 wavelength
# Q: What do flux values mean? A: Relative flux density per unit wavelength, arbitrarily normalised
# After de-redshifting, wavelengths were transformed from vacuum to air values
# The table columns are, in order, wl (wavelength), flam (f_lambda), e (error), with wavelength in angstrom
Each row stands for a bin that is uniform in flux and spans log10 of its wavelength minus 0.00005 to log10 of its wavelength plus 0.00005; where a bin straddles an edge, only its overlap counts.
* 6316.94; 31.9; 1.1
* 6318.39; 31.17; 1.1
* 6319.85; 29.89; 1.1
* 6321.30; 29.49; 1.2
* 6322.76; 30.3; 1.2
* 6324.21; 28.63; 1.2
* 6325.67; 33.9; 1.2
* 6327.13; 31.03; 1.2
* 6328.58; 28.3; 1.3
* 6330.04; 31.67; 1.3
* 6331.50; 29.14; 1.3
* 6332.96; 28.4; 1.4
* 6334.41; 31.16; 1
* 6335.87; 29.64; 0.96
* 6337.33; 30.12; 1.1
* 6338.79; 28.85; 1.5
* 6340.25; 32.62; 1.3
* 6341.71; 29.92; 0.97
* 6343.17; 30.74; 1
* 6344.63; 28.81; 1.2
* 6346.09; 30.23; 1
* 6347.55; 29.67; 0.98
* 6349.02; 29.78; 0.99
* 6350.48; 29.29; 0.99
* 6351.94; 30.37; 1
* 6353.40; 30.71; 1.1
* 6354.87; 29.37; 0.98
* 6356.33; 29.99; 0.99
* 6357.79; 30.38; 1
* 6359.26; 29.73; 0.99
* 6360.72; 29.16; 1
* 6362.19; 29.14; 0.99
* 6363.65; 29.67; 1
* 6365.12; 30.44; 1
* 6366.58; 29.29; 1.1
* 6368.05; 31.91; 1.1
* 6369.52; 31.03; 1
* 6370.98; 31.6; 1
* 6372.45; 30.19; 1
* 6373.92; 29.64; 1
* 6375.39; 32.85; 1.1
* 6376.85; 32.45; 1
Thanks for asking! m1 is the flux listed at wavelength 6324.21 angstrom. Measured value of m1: 28.63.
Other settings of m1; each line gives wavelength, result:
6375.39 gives 32.85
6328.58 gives 28.3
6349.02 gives 29.78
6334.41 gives 31.16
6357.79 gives 30.38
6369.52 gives 31.03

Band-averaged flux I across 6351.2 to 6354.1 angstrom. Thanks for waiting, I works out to 30.6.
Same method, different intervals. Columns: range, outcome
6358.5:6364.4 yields 29.4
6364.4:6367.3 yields 29.9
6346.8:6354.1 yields 30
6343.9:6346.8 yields 29.5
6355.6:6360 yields 30.1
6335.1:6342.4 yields 30.2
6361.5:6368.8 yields 30.1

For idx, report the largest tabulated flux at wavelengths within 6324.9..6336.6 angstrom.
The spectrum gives 33.9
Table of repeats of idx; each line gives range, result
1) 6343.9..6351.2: 30.23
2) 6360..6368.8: 31.91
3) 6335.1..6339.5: 30.12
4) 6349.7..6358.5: 30.71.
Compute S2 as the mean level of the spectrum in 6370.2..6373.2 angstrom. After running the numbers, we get 30.9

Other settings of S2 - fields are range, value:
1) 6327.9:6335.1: 29.7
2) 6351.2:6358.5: 30.2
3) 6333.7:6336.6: 30.4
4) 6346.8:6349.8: 29.7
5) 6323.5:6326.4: 31.2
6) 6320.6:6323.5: 29.9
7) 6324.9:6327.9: 32.3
